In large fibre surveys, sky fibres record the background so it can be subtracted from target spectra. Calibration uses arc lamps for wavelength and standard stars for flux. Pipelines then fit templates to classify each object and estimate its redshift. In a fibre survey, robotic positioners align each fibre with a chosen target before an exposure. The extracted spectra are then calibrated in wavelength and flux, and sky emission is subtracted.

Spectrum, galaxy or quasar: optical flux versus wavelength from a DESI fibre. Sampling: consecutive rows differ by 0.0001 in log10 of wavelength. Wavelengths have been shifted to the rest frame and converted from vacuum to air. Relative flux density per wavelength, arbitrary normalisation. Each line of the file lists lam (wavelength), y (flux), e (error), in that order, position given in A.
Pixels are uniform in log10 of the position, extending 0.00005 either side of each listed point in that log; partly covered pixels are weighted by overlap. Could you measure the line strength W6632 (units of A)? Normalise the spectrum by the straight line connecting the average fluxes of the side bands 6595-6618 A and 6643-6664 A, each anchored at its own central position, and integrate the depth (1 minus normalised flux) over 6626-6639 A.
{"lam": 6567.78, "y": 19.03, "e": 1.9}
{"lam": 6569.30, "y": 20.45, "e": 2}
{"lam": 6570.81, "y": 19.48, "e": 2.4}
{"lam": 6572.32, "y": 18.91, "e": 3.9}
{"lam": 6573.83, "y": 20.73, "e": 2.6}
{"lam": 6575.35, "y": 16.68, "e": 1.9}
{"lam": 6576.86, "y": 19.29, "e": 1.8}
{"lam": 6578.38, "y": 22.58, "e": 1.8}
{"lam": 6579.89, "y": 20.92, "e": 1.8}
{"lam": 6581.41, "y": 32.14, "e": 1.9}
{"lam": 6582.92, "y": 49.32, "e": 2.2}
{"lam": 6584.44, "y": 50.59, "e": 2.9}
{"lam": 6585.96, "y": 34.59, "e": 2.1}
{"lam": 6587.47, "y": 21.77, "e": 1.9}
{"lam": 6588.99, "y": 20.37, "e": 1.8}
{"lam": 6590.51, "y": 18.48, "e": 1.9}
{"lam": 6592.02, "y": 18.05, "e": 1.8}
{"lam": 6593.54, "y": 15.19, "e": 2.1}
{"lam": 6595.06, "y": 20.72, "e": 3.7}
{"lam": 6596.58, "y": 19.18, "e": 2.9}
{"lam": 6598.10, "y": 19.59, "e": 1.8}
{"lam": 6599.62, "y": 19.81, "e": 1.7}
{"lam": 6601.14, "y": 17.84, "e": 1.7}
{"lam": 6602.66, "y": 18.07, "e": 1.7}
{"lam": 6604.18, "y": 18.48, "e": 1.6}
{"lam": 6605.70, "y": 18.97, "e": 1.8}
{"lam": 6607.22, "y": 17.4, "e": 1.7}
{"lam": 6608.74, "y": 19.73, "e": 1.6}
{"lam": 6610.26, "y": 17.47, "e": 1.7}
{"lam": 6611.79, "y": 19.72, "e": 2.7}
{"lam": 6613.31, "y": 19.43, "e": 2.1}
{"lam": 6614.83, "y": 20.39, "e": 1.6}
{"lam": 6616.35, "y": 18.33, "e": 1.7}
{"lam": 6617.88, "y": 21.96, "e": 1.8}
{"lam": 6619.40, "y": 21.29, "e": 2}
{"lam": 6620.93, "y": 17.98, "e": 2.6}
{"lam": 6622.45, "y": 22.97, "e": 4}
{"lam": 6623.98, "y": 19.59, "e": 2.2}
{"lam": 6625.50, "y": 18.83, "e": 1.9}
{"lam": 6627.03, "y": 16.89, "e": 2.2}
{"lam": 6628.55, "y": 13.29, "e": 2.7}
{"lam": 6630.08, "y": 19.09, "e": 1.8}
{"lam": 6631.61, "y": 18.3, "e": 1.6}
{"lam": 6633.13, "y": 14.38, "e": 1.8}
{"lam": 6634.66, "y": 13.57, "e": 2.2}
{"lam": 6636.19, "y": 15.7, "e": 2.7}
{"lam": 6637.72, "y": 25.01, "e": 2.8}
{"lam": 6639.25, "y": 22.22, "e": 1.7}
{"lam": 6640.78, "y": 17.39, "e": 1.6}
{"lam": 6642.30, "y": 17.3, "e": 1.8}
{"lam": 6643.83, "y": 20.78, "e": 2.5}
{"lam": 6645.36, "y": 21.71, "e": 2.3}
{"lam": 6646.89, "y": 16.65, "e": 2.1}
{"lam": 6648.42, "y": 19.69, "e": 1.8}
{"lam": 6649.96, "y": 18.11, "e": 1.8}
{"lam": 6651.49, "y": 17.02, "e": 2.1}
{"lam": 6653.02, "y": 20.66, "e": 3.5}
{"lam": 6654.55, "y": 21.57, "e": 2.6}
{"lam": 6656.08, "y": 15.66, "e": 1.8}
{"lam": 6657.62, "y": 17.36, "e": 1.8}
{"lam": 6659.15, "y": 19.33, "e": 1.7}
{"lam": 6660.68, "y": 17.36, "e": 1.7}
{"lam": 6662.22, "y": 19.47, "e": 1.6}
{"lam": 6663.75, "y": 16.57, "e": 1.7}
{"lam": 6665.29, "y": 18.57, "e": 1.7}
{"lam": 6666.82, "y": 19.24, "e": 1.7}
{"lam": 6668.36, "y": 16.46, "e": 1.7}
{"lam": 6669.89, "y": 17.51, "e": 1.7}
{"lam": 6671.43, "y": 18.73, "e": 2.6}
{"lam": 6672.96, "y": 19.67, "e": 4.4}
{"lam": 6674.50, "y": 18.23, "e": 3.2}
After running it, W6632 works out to 1.1 A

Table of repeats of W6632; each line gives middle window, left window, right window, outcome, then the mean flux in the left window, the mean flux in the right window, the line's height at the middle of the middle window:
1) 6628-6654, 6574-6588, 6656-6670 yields 3.1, 29.5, 17.9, 21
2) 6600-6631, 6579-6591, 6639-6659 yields 7.8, 31.2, 18.9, 25.3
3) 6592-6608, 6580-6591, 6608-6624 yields 4.7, 32.1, 19.9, 26.3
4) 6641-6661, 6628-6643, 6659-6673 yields -0.9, 17.7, 18.2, 17.9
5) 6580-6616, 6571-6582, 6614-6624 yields -3.3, 21.3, 20.4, 20.9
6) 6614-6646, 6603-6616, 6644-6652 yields 0.0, 18.9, 18.8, 18.9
